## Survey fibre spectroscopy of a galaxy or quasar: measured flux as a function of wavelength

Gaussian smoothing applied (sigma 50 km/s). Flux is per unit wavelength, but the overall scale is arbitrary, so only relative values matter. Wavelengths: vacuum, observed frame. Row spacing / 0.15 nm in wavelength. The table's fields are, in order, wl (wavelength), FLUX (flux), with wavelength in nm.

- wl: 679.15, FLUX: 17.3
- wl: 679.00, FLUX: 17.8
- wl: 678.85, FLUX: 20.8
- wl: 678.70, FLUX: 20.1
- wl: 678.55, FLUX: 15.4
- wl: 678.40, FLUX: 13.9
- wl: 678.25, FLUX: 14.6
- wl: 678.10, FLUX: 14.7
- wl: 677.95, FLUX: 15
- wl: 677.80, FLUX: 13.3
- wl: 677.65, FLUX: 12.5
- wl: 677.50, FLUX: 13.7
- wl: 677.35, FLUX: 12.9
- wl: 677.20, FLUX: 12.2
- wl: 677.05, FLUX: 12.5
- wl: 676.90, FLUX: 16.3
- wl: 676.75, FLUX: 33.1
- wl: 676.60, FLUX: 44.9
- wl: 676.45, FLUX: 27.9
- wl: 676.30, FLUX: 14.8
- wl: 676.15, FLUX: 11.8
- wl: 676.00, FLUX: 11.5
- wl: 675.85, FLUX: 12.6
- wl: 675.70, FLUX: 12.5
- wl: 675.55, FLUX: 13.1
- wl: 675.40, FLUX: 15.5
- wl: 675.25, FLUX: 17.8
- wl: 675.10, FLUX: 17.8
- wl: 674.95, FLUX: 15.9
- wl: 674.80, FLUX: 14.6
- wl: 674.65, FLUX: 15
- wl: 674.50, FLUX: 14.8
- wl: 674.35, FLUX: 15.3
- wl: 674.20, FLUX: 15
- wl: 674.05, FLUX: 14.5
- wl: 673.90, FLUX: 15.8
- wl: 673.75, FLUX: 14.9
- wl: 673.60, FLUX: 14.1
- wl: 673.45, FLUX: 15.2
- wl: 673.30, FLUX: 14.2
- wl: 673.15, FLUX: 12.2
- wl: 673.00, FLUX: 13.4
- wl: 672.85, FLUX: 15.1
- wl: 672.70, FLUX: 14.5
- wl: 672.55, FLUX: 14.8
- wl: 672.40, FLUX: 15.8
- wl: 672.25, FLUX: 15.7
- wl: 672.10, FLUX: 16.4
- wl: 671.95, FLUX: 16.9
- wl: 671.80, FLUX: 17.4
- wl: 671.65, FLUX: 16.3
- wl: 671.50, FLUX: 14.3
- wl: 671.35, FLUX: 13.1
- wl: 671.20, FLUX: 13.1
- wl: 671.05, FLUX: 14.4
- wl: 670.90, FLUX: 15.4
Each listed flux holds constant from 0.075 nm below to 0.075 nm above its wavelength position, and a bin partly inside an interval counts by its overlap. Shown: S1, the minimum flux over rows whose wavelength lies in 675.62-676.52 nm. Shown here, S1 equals 11.5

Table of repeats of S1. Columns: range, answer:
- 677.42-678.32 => 12.5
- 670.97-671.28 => 13.1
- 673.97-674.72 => 14.5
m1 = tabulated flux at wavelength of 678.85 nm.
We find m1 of 20.8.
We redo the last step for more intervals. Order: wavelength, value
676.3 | 14.8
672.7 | 14.5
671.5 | 14.3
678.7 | 20.1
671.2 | 13.1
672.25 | 15.7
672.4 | 15.8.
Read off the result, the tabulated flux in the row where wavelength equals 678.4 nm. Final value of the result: 13.9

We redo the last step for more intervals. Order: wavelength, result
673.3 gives 14.2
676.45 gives 27.9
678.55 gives 15.4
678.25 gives 14.6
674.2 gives 15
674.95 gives 15.9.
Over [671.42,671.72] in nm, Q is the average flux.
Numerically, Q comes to 15.2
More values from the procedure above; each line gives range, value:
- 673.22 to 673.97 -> 14.8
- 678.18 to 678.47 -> 14.3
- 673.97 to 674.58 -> 14.9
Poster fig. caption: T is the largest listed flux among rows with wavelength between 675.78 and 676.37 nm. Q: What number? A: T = 14.8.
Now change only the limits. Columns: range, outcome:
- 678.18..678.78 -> 20.1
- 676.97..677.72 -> 13.7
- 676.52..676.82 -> 44.9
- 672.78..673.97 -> 15.8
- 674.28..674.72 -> 15.3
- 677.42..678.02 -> 15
